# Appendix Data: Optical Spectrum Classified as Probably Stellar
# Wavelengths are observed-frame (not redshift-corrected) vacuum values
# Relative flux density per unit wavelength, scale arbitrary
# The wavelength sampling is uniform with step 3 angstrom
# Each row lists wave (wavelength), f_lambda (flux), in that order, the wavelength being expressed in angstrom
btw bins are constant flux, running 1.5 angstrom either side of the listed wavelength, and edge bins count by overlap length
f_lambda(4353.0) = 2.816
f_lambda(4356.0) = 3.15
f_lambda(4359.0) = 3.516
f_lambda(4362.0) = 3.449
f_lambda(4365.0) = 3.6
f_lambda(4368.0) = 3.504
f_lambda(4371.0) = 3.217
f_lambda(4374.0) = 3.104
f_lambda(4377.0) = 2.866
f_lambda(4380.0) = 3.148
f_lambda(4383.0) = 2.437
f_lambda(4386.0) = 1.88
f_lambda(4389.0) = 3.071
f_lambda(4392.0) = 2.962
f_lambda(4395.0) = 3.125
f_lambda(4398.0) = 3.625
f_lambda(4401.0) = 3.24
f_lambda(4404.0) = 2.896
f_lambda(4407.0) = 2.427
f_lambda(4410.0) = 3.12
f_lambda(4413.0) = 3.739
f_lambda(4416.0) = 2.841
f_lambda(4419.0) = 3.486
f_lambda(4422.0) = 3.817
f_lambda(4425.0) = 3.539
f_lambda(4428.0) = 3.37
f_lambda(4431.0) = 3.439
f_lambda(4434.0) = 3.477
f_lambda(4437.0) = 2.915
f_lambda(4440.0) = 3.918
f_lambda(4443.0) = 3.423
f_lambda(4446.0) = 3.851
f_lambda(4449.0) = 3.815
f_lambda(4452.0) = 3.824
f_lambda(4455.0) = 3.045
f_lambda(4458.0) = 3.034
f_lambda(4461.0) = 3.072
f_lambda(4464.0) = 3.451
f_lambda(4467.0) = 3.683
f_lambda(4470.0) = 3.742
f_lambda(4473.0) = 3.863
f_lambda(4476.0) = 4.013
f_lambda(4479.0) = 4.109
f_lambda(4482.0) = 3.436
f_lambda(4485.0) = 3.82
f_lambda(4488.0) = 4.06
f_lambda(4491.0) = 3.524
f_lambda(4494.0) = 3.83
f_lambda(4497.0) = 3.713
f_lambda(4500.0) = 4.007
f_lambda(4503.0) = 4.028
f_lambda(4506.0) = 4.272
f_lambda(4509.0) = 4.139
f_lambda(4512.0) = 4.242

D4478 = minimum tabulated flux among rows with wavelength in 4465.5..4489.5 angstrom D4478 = 3.436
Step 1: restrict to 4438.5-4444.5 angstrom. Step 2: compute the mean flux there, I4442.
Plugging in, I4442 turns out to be 3.67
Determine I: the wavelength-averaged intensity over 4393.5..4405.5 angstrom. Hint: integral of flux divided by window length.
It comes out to 3.22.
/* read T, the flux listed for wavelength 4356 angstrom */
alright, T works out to 3.15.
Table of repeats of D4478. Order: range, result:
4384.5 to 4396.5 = 1.88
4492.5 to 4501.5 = 3.713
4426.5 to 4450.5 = 2.915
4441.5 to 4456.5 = 3.045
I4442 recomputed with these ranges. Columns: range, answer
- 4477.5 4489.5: 3.86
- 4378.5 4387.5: 2.49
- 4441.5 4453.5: 3.73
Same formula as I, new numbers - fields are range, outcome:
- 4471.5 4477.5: 3.94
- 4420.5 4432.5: 3.54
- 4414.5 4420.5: 3.16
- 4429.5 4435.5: 3.46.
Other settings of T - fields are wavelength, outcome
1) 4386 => 1.88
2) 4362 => 3.449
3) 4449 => 3.815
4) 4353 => 2.816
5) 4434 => 3.477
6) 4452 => 3.824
